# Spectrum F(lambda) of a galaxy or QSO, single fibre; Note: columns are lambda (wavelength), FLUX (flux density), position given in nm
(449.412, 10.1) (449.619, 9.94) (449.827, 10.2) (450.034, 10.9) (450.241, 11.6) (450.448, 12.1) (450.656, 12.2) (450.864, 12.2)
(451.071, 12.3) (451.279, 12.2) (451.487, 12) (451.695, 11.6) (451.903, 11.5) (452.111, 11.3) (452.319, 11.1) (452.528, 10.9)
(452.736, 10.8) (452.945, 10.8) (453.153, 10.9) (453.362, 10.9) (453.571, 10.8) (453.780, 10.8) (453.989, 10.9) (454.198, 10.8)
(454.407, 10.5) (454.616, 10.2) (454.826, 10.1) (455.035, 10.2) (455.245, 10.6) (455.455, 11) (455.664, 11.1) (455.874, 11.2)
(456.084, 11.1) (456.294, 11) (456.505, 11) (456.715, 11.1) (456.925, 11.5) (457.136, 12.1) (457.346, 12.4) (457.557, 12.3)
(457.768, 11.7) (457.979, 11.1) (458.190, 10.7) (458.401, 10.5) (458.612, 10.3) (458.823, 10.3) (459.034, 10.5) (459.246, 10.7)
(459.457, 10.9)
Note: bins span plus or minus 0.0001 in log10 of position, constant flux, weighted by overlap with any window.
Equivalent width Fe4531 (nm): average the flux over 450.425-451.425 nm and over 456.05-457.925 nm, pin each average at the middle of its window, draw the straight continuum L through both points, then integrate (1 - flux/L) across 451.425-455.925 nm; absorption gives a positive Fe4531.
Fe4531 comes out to 0.39 nm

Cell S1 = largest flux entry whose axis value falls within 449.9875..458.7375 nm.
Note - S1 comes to 12.4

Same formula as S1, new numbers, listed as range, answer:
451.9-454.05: 11.5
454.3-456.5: 11.2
